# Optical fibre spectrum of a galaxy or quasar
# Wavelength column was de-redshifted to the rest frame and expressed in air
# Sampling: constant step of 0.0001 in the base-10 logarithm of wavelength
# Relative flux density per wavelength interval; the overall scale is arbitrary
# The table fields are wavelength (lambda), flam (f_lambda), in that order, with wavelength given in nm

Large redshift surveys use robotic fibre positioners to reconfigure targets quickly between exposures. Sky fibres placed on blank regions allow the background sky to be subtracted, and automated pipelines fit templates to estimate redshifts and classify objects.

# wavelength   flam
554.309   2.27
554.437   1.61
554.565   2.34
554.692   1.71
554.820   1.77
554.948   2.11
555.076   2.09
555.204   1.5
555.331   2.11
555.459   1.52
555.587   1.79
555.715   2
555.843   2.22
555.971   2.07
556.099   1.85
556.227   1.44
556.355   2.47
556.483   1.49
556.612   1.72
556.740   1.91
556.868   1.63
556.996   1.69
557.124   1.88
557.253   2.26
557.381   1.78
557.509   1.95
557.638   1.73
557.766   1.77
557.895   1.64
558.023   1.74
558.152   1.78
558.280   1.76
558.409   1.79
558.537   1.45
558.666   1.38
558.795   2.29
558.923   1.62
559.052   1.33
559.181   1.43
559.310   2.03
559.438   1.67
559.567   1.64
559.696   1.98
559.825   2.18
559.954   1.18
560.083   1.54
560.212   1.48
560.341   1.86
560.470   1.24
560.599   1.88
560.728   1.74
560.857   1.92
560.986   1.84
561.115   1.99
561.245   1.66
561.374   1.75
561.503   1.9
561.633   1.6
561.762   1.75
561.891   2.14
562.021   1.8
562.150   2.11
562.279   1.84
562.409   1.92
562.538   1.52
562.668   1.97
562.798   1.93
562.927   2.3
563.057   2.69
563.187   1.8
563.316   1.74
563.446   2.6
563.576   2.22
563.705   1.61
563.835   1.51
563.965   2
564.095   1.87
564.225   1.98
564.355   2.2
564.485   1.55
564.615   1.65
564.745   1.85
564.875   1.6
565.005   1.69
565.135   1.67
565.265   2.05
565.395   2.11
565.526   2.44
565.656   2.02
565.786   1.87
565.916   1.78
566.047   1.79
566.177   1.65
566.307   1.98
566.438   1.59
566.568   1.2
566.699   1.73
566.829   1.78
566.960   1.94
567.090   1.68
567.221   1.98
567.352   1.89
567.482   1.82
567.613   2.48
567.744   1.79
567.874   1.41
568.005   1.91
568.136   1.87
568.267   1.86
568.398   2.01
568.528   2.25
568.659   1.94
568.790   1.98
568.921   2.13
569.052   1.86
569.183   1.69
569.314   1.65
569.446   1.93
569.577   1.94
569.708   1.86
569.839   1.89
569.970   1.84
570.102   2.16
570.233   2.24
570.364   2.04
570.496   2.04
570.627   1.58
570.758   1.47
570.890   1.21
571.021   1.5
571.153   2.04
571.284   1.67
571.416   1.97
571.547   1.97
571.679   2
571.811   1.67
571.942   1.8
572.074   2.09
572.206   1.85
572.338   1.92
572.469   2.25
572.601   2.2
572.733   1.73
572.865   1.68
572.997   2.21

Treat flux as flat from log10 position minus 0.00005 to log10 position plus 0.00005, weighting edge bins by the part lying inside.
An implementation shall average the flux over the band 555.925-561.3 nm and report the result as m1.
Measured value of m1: 1.75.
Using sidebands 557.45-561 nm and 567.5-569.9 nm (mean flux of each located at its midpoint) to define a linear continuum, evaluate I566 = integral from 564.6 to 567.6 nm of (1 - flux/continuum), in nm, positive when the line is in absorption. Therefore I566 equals 0.04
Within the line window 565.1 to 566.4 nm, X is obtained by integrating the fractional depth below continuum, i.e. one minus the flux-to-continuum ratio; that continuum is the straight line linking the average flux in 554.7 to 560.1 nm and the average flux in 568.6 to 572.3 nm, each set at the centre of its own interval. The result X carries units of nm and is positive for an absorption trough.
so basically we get -0.072 nm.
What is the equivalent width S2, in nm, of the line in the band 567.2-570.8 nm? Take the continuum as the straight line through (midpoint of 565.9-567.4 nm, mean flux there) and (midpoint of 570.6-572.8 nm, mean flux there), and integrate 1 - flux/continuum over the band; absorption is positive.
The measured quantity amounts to -0.27 nm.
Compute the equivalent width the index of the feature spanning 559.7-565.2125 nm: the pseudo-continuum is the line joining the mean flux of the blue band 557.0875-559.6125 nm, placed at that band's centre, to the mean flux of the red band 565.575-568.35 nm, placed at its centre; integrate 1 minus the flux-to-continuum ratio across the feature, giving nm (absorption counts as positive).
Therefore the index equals -0.20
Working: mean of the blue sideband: 1.75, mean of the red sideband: 1.82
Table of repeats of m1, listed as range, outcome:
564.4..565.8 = 1.87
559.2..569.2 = 1.86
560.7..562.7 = 1.84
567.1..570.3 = 1.93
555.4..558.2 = 1.83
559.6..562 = 1.76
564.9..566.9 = 1.82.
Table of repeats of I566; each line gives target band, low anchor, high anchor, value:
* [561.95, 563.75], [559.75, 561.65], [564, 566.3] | -0.214 nm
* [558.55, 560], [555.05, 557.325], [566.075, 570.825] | 0.127 nm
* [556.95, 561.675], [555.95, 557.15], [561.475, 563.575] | 0.365 nm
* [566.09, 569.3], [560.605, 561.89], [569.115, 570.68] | 0.063 nm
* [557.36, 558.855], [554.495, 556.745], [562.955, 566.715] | 0.109 nm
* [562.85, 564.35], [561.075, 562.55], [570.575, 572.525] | -0.165 nm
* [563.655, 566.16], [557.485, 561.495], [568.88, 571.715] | -0.099 nm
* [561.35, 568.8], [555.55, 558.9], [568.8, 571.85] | -0.213 nm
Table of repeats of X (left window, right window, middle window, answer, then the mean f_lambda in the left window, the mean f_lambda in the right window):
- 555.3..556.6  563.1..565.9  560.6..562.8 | 0.066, 1.88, 1.91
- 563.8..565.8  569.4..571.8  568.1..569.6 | -0.054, 1.88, 1.85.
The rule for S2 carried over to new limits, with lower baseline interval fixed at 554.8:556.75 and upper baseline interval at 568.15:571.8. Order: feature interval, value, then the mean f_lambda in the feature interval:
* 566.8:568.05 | 0.004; 1.87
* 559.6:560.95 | 0.127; 1.7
